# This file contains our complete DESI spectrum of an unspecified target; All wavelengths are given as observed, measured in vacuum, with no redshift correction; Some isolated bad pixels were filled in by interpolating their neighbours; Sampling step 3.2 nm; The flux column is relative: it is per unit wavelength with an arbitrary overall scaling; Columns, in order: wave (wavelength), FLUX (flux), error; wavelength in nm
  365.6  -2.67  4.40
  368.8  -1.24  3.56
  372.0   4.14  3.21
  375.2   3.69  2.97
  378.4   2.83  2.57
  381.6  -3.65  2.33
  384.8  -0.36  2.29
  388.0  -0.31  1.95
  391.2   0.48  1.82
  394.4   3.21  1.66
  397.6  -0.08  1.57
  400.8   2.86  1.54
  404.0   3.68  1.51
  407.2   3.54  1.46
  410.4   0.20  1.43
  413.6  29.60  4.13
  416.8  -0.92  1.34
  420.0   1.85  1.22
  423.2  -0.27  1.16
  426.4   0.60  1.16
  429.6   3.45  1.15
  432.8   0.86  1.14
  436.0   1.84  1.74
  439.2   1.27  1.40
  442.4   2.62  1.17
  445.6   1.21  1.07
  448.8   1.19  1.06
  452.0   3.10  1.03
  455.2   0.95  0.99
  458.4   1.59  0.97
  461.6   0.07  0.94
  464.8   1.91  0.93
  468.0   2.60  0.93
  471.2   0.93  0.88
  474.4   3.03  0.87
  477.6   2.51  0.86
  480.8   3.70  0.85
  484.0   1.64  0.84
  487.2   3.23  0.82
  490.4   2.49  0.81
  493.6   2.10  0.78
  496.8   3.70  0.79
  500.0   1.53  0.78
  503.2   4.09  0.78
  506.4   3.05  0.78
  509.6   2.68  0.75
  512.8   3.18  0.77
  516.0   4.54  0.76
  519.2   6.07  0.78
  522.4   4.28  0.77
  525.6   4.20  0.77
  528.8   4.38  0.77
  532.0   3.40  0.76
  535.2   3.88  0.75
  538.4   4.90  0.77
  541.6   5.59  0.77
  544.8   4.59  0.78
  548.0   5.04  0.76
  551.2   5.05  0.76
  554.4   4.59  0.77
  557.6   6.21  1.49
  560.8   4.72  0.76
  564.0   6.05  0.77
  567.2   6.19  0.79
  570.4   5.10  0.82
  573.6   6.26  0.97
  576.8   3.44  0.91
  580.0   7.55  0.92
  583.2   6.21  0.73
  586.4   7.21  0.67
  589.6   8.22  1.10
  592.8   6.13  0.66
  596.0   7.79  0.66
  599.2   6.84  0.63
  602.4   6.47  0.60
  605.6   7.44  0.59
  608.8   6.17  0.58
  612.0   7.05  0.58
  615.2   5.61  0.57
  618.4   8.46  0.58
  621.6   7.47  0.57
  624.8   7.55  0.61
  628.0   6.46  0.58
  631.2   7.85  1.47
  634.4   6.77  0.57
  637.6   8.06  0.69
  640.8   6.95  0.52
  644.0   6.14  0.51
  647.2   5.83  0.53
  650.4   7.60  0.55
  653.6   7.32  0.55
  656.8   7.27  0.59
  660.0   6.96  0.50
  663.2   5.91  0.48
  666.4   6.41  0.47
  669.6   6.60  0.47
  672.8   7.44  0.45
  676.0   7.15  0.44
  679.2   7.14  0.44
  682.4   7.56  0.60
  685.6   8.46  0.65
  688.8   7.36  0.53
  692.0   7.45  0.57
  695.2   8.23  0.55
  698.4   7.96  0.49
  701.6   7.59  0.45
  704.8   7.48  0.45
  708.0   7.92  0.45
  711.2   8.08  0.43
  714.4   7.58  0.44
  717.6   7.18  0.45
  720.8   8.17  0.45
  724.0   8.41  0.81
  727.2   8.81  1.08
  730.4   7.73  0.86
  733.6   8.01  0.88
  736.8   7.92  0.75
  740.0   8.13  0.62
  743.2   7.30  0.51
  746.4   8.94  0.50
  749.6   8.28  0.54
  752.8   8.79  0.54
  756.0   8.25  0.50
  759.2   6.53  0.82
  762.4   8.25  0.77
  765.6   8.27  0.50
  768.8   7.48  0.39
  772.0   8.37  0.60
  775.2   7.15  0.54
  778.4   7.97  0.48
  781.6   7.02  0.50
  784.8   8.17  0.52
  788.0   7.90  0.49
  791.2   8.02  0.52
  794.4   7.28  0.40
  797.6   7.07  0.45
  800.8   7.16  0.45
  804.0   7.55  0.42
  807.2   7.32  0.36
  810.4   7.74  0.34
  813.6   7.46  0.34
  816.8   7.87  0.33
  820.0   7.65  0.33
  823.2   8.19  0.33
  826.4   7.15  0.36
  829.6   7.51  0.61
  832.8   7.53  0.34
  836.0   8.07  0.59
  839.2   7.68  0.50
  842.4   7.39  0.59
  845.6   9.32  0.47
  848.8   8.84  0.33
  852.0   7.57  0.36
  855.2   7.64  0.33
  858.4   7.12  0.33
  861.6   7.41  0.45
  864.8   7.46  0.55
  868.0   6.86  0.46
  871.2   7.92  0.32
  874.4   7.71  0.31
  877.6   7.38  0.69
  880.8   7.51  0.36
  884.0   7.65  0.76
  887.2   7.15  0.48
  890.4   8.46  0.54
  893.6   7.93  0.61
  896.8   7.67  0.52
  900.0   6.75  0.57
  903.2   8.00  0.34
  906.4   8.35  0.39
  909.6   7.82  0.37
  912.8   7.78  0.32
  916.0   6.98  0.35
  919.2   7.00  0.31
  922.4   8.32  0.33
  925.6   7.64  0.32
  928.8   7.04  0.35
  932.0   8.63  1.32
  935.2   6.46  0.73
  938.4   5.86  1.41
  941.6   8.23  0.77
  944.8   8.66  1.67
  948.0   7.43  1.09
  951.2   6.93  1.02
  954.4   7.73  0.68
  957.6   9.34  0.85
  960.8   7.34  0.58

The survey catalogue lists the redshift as 0.288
